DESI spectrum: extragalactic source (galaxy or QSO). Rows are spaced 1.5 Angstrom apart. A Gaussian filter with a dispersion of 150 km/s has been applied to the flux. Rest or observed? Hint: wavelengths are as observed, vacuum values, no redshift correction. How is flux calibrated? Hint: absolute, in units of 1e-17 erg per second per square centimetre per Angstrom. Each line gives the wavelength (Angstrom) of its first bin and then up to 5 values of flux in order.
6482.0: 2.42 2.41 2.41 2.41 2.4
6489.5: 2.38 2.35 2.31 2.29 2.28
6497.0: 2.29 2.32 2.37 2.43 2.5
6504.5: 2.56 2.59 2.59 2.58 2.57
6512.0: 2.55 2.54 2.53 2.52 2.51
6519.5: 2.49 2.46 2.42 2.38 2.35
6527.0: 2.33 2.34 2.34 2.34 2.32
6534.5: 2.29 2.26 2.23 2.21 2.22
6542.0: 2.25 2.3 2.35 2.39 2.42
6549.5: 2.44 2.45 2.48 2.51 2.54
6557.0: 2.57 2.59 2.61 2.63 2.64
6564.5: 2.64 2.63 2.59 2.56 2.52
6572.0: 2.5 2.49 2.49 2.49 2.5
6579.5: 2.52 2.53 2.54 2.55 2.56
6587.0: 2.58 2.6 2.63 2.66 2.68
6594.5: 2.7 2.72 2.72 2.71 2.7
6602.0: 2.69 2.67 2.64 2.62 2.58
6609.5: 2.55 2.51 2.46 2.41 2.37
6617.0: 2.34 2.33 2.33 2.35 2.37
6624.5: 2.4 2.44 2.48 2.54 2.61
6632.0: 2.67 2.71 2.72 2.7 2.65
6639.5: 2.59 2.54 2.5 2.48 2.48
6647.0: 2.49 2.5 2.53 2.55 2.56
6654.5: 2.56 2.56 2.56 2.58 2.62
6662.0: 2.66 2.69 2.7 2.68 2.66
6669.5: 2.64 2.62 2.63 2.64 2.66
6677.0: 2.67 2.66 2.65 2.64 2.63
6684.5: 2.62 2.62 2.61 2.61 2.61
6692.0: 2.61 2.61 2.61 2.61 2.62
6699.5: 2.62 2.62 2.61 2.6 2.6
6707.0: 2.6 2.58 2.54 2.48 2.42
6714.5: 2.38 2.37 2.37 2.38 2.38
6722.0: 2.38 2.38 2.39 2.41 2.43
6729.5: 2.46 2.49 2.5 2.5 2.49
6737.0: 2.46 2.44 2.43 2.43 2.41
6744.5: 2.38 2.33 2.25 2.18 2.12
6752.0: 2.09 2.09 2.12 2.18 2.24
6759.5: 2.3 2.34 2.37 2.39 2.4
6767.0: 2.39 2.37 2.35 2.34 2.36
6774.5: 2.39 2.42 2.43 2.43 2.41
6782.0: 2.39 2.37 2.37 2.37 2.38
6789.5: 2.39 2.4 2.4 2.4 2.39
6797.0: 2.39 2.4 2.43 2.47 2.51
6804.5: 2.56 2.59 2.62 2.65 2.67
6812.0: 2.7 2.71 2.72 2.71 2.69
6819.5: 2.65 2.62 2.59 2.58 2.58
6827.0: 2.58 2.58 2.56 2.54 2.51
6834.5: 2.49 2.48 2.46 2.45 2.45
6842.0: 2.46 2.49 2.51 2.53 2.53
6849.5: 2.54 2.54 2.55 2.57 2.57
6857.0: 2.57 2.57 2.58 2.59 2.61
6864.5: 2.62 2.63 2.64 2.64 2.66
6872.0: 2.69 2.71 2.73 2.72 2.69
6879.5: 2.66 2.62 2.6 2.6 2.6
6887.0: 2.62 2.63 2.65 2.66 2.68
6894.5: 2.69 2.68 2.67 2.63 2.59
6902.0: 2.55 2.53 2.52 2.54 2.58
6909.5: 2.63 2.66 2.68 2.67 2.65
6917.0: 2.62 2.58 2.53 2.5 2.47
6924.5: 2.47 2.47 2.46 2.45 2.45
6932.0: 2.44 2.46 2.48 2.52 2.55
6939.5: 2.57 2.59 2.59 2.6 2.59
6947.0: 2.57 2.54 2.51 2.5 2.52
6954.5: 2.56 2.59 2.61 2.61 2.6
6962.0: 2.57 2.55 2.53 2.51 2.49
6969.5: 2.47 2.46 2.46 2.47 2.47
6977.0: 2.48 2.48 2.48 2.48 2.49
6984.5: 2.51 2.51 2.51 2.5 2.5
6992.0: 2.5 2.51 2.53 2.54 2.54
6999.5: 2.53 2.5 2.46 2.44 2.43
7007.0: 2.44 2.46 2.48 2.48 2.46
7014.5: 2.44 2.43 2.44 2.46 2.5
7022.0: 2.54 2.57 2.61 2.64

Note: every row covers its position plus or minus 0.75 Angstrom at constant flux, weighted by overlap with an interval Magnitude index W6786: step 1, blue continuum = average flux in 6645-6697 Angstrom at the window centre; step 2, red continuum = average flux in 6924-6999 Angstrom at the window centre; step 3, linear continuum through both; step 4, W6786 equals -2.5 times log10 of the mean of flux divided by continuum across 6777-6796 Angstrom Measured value 0.08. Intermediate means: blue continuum 2.61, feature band 2.39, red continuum 2.52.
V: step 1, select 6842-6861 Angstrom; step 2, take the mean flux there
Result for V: 2.54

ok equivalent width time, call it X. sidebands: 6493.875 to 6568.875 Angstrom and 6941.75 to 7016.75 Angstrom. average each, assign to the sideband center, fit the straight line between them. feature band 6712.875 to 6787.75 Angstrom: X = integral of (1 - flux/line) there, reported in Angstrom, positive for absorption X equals 3.5 Angstrom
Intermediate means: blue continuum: 2.44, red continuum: 2.51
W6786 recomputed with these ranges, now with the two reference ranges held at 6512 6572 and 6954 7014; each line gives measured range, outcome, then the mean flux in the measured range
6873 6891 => -0.07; 2.65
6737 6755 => 0.08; 2.29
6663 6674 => -0.08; 2.66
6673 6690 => -0.07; 2.64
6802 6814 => -0.06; 2.62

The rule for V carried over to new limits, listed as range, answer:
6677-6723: 2.56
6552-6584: 2.55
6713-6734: 2.41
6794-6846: 2.55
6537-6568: 2.46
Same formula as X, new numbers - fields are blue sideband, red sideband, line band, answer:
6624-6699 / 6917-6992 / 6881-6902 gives -0.8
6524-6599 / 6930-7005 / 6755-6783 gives 1.7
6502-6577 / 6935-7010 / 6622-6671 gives -2.0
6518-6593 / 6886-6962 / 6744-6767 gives 2.4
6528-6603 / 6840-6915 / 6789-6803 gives 0.9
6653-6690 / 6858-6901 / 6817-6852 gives 1.3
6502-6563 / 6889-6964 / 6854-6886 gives -1.0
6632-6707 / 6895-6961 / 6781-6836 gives 1.2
